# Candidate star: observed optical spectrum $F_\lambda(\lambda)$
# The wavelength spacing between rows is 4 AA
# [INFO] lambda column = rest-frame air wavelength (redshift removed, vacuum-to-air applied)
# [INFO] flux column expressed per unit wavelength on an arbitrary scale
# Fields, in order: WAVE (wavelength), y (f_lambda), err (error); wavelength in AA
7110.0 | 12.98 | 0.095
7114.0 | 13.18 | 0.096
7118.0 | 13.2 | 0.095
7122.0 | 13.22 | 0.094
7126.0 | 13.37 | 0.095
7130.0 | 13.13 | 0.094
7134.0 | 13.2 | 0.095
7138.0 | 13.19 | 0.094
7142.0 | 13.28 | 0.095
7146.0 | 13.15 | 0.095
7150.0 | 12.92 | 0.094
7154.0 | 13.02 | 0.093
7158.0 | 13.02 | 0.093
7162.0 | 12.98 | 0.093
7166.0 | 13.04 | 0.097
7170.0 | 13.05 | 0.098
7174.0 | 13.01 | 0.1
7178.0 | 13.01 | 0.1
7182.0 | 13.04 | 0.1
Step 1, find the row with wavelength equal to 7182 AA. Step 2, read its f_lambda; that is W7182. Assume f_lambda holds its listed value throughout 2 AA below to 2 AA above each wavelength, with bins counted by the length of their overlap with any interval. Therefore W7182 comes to 13.04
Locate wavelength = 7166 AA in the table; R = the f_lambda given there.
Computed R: 13.04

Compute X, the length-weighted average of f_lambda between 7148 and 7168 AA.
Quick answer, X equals 13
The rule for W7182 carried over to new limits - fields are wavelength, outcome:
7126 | 13.37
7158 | 13.02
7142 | 13.28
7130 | 13.13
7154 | 13.02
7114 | 13.18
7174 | 13.01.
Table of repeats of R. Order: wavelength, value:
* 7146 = 13.15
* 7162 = 12.98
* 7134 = 13.2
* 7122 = 13.22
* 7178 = 13.01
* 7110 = 12.98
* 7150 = 12.92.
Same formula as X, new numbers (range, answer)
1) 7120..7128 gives 13.3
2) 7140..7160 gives 13.1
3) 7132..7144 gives 13.2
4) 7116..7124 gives 13.2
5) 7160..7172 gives 13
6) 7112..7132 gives 13.2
